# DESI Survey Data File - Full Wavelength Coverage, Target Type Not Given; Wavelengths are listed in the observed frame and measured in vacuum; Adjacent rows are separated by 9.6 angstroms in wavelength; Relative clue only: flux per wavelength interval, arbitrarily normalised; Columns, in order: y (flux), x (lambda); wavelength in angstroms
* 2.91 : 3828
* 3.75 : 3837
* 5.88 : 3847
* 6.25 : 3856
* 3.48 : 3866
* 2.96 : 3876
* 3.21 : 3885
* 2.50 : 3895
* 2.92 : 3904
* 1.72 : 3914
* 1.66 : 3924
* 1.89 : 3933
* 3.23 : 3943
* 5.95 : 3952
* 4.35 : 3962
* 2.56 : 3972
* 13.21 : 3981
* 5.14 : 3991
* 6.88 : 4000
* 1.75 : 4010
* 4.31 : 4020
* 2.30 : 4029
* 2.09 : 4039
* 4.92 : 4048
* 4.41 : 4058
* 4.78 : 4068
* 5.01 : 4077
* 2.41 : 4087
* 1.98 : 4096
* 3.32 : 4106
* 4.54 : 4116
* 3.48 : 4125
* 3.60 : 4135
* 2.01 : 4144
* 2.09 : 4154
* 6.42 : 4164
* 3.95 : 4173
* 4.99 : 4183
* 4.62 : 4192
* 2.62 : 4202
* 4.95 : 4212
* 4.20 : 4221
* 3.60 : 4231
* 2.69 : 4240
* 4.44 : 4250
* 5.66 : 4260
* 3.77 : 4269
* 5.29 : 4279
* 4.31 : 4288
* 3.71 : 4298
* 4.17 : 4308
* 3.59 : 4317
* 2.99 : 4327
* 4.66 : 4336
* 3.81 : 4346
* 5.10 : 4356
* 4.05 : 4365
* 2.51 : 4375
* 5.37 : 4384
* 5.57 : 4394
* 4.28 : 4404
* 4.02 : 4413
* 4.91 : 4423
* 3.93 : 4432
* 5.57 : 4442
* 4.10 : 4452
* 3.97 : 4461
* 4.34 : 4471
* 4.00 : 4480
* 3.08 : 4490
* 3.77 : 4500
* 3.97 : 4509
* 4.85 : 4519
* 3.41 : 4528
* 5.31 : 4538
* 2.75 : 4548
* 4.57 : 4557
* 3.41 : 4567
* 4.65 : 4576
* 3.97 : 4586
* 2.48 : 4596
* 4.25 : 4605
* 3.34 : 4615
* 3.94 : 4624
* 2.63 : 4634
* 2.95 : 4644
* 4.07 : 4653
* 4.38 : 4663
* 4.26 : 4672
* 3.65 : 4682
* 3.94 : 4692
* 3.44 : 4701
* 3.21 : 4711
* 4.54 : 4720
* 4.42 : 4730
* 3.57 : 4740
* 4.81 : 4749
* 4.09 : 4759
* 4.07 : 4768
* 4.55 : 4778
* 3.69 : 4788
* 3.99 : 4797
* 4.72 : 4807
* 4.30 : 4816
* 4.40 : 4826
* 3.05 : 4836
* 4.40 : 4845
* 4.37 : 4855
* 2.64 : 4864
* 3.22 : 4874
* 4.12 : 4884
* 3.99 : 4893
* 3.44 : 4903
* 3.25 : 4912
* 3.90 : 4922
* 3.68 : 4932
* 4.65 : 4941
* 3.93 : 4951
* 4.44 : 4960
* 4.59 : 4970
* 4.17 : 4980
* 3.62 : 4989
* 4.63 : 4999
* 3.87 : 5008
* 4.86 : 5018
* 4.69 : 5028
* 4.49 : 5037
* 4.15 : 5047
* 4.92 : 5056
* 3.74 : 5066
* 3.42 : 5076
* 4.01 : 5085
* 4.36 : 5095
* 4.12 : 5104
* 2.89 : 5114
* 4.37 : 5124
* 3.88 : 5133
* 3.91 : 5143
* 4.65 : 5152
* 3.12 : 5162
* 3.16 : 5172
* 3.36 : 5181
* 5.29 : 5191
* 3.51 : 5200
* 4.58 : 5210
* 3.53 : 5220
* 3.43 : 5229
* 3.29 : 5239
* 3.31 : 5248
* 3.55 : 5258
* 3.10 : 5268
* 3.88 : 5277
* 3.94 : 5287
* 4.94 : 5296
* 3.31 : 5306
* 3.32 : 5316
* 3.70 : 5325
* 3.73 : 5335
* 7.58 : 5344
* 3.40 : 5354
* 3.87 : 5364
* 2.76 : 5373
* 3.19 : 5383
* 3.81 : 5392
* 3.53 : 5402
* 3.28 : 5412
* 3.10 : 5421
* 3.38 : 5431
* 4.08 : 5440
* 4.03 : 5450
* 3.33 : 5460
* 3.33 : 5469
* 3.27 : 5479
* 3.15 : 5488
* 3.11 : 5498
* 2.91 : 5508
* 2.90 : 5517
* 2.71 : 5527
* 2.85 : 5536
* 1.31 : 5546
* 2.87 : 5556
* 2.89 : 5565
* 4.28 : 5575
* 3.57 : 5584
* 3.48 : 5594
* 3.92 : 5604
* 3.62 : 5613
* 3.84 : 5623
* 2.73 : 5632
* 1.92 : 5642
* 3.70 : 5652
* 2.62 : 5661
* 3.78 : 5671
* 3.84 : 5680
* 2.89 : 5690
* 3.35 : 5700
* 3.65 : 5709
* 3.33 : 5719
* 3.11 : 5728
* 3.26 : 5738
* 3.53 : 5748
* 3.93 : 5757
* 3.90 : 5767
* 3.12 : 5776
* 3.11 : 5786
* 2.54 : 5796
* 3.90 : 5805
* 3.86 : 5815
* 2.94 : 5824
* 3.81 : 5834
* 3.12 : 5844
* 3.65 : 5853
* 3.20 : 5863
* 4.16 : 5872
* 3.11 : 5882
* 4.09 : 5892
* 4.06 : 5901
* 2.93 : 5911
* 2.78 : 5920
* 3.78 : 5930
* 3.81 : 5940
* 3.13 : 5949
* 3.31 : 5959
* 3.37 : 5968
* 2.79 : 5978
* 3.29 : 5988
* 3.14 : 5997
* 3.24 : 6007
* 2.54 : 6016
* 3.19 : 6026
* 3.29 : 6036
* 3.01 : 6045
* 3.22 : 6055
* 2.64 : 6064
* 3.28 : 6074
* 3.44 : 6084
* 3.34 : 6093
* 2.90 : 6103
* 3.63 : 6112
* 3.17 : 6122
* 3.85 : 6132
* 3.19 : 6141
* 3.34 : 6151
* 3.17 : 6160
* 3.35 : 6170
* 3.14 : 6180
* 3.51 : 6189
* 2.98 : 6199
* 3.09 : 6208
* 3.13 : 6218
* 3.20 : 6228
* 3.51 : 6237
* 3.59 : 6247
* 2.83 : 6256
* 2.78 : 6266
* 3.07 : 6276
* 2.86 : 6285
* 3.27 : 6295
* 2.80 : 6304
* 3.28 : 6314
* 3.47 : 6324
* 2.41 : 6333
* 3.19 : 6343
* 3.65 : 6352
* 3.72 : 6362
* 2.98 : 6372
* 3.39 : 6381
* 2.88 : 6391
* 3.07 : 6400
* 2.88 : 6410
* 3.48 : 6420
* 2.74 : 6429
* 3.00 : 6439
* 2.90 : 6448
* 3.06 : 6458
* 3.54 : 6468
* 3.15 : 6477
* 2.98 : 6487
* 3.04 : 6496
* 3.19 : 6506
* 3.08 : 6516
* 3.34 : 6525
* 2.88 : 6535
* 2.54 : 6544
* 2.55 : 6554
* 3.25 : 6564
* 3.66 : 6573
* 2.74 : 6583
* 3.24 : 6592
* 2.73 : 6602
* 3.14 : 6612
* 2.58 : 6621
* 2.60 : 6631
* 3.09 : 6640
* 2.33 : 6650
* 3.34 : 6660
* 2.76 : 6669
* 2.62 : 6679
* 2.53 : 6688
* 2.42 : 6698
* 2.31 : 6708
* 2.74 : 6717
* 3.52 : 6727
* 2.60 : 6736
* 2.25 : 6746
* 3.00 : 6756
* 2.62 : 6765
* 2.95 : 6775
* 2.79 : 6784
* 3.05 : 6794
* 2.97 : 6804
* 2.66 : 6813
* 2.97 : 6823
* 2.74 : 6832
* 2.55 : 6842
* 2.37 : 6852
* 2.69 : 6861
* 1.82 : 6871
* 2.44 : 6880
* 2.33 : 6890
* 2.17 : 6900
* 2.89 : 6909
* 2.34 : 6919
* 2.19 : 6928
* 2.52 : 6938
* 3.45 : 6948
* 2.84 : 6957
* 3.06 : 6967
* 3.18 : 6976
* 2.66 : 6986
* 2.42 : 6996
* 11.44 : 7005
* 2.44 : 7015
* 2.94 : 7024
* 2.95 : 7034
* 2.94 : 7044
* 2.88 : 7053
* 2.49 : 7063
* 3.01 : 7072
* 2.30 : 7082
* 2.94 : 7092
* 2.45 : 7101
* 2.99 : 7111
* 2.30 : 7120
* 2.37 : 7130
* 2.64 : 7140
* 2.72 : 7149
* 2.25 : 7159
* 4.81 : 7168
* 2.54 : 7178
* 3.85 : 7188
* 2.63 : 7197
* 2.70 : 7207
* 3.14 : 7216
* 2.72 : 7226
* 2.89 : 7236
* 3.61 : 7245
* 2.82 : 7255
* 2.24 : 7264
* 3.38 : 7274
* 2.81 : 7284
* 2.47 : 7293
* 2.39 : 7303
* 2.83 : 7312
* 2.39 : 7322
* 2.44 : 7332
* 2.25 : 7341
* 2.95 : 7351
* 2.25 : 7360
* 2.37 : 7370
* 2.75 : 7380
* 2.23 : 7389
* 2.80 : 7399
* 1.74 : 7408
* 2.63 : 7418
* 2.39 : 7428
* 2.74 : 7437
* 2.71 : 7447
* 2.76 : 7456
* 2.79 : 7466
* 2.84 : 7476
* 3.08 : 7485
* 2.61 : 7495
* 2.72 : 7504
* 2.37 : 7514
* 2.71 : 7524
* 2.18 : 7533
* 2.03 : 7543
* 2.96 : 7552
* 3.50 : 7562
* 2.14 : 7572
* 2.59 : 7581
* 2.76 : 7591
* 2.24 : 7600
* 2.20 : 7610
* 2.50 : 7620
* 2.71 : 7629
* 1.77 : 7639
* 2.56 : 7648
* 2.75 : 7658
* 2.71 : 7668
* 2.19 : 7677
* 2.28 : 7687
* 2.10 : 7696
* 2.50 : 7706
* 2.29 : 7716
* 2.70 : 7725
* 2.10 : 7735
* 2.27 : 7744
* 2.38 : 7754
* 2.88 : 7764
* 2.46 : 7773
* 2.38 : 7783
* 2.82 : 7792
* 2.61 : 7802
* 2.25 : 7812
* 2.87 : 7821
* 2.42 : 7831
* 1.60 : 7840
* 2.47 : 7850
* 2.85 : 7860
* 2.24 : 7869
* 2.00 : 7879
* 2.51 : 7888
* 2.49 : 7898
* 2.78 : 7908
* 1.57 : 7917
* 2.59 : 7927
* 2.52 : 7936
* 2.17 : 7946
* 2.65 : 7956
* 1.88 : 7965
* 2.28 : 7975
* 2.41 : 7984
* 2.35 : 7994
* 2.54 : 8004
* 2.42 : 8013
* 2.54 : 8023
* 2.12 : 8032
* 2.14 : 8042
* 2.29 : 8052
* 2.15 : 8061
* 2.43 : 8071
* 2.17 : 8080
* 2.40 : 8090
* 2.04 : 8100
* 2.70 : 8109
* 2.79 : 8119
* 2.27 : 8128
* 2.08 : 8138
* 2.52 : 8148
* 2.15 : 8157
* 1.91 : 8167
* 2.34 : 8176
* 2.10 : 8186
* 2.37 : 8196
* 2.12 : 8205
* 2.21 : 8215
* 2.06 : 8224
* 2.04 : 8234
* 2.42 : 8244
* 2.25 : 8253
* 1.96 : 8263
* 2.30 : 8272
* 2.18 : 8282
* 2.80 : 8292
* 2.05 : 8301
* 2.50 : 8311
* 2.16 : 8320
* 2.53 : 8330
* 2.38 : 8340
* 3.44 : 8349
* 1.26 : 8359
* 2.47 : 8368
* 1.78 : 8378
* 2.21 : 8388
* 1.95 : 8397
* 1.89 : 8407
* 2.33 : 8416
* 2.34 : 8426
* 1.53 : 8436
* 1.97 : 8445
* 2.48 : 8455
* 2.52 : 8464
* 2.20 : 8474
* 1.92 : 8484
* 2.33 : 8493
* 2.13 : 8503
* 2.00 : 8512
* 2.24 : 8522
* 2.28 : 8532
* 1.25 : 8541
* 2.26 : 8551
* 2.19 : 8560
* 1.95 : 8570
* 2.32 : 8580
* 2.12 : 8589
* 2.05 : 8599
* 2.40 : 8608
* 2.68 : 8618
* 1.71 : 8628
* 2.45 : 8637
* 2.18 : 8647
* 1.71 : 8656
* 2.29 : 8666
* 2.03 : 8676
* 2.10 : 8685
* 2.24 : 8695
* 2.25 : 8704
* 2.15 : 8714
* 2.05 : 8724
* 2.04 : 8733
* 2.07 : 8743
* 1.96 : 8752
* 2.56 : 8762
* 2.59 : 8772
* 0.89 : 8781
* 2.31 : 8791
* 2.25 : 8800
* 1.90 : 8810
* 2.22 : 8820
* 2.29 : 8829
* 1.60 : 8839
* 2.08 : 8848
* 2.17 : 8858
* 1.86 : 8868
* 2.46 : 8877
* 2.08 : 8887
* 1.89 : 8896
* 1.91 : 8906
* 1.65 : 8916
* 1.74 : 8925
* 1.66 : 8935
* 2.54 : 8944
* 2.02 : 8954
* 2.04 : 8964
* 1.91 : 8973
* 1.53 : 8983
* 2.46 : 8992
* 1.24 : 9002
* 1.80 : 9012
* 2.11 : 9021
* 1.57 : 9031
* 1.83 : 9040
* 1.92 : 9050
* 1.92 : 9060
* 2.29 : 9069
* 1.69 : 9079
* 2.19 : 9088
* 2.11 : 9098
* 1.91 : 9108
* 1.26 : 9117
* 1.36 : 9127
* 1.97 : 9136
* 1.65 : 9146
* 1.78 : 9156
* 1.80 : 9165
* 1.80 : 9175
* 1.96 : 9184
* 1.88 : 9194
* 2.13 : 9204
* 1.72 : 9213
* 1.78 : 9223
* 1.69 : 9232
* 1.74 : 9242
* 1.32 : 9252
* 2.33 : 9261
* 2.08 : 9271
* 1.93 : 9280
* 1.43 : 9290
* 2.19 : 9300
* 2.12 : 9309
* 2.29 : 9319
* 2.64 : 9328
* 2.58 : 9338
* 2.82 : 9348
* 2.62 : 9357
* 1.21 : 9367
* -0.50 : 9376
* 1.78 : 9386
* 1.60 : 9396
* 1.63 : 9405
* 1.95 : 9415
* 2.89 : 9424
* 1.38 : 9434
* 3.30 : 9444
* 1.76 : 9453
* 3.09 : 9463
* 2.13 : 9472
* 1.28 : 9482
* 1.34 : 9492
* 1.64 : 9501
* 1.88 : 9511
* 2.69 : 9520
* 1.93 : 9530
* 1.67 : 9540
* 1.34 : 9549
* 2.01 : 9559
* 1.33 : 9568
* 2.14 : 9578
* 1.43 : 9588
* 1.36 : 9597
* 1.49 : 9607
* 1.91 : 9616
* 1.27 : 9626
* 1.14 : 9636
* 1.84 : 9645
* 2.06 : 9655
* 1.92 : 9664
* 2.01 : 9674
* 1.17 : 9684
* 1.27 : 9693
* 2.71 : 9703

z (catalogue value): 0.07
